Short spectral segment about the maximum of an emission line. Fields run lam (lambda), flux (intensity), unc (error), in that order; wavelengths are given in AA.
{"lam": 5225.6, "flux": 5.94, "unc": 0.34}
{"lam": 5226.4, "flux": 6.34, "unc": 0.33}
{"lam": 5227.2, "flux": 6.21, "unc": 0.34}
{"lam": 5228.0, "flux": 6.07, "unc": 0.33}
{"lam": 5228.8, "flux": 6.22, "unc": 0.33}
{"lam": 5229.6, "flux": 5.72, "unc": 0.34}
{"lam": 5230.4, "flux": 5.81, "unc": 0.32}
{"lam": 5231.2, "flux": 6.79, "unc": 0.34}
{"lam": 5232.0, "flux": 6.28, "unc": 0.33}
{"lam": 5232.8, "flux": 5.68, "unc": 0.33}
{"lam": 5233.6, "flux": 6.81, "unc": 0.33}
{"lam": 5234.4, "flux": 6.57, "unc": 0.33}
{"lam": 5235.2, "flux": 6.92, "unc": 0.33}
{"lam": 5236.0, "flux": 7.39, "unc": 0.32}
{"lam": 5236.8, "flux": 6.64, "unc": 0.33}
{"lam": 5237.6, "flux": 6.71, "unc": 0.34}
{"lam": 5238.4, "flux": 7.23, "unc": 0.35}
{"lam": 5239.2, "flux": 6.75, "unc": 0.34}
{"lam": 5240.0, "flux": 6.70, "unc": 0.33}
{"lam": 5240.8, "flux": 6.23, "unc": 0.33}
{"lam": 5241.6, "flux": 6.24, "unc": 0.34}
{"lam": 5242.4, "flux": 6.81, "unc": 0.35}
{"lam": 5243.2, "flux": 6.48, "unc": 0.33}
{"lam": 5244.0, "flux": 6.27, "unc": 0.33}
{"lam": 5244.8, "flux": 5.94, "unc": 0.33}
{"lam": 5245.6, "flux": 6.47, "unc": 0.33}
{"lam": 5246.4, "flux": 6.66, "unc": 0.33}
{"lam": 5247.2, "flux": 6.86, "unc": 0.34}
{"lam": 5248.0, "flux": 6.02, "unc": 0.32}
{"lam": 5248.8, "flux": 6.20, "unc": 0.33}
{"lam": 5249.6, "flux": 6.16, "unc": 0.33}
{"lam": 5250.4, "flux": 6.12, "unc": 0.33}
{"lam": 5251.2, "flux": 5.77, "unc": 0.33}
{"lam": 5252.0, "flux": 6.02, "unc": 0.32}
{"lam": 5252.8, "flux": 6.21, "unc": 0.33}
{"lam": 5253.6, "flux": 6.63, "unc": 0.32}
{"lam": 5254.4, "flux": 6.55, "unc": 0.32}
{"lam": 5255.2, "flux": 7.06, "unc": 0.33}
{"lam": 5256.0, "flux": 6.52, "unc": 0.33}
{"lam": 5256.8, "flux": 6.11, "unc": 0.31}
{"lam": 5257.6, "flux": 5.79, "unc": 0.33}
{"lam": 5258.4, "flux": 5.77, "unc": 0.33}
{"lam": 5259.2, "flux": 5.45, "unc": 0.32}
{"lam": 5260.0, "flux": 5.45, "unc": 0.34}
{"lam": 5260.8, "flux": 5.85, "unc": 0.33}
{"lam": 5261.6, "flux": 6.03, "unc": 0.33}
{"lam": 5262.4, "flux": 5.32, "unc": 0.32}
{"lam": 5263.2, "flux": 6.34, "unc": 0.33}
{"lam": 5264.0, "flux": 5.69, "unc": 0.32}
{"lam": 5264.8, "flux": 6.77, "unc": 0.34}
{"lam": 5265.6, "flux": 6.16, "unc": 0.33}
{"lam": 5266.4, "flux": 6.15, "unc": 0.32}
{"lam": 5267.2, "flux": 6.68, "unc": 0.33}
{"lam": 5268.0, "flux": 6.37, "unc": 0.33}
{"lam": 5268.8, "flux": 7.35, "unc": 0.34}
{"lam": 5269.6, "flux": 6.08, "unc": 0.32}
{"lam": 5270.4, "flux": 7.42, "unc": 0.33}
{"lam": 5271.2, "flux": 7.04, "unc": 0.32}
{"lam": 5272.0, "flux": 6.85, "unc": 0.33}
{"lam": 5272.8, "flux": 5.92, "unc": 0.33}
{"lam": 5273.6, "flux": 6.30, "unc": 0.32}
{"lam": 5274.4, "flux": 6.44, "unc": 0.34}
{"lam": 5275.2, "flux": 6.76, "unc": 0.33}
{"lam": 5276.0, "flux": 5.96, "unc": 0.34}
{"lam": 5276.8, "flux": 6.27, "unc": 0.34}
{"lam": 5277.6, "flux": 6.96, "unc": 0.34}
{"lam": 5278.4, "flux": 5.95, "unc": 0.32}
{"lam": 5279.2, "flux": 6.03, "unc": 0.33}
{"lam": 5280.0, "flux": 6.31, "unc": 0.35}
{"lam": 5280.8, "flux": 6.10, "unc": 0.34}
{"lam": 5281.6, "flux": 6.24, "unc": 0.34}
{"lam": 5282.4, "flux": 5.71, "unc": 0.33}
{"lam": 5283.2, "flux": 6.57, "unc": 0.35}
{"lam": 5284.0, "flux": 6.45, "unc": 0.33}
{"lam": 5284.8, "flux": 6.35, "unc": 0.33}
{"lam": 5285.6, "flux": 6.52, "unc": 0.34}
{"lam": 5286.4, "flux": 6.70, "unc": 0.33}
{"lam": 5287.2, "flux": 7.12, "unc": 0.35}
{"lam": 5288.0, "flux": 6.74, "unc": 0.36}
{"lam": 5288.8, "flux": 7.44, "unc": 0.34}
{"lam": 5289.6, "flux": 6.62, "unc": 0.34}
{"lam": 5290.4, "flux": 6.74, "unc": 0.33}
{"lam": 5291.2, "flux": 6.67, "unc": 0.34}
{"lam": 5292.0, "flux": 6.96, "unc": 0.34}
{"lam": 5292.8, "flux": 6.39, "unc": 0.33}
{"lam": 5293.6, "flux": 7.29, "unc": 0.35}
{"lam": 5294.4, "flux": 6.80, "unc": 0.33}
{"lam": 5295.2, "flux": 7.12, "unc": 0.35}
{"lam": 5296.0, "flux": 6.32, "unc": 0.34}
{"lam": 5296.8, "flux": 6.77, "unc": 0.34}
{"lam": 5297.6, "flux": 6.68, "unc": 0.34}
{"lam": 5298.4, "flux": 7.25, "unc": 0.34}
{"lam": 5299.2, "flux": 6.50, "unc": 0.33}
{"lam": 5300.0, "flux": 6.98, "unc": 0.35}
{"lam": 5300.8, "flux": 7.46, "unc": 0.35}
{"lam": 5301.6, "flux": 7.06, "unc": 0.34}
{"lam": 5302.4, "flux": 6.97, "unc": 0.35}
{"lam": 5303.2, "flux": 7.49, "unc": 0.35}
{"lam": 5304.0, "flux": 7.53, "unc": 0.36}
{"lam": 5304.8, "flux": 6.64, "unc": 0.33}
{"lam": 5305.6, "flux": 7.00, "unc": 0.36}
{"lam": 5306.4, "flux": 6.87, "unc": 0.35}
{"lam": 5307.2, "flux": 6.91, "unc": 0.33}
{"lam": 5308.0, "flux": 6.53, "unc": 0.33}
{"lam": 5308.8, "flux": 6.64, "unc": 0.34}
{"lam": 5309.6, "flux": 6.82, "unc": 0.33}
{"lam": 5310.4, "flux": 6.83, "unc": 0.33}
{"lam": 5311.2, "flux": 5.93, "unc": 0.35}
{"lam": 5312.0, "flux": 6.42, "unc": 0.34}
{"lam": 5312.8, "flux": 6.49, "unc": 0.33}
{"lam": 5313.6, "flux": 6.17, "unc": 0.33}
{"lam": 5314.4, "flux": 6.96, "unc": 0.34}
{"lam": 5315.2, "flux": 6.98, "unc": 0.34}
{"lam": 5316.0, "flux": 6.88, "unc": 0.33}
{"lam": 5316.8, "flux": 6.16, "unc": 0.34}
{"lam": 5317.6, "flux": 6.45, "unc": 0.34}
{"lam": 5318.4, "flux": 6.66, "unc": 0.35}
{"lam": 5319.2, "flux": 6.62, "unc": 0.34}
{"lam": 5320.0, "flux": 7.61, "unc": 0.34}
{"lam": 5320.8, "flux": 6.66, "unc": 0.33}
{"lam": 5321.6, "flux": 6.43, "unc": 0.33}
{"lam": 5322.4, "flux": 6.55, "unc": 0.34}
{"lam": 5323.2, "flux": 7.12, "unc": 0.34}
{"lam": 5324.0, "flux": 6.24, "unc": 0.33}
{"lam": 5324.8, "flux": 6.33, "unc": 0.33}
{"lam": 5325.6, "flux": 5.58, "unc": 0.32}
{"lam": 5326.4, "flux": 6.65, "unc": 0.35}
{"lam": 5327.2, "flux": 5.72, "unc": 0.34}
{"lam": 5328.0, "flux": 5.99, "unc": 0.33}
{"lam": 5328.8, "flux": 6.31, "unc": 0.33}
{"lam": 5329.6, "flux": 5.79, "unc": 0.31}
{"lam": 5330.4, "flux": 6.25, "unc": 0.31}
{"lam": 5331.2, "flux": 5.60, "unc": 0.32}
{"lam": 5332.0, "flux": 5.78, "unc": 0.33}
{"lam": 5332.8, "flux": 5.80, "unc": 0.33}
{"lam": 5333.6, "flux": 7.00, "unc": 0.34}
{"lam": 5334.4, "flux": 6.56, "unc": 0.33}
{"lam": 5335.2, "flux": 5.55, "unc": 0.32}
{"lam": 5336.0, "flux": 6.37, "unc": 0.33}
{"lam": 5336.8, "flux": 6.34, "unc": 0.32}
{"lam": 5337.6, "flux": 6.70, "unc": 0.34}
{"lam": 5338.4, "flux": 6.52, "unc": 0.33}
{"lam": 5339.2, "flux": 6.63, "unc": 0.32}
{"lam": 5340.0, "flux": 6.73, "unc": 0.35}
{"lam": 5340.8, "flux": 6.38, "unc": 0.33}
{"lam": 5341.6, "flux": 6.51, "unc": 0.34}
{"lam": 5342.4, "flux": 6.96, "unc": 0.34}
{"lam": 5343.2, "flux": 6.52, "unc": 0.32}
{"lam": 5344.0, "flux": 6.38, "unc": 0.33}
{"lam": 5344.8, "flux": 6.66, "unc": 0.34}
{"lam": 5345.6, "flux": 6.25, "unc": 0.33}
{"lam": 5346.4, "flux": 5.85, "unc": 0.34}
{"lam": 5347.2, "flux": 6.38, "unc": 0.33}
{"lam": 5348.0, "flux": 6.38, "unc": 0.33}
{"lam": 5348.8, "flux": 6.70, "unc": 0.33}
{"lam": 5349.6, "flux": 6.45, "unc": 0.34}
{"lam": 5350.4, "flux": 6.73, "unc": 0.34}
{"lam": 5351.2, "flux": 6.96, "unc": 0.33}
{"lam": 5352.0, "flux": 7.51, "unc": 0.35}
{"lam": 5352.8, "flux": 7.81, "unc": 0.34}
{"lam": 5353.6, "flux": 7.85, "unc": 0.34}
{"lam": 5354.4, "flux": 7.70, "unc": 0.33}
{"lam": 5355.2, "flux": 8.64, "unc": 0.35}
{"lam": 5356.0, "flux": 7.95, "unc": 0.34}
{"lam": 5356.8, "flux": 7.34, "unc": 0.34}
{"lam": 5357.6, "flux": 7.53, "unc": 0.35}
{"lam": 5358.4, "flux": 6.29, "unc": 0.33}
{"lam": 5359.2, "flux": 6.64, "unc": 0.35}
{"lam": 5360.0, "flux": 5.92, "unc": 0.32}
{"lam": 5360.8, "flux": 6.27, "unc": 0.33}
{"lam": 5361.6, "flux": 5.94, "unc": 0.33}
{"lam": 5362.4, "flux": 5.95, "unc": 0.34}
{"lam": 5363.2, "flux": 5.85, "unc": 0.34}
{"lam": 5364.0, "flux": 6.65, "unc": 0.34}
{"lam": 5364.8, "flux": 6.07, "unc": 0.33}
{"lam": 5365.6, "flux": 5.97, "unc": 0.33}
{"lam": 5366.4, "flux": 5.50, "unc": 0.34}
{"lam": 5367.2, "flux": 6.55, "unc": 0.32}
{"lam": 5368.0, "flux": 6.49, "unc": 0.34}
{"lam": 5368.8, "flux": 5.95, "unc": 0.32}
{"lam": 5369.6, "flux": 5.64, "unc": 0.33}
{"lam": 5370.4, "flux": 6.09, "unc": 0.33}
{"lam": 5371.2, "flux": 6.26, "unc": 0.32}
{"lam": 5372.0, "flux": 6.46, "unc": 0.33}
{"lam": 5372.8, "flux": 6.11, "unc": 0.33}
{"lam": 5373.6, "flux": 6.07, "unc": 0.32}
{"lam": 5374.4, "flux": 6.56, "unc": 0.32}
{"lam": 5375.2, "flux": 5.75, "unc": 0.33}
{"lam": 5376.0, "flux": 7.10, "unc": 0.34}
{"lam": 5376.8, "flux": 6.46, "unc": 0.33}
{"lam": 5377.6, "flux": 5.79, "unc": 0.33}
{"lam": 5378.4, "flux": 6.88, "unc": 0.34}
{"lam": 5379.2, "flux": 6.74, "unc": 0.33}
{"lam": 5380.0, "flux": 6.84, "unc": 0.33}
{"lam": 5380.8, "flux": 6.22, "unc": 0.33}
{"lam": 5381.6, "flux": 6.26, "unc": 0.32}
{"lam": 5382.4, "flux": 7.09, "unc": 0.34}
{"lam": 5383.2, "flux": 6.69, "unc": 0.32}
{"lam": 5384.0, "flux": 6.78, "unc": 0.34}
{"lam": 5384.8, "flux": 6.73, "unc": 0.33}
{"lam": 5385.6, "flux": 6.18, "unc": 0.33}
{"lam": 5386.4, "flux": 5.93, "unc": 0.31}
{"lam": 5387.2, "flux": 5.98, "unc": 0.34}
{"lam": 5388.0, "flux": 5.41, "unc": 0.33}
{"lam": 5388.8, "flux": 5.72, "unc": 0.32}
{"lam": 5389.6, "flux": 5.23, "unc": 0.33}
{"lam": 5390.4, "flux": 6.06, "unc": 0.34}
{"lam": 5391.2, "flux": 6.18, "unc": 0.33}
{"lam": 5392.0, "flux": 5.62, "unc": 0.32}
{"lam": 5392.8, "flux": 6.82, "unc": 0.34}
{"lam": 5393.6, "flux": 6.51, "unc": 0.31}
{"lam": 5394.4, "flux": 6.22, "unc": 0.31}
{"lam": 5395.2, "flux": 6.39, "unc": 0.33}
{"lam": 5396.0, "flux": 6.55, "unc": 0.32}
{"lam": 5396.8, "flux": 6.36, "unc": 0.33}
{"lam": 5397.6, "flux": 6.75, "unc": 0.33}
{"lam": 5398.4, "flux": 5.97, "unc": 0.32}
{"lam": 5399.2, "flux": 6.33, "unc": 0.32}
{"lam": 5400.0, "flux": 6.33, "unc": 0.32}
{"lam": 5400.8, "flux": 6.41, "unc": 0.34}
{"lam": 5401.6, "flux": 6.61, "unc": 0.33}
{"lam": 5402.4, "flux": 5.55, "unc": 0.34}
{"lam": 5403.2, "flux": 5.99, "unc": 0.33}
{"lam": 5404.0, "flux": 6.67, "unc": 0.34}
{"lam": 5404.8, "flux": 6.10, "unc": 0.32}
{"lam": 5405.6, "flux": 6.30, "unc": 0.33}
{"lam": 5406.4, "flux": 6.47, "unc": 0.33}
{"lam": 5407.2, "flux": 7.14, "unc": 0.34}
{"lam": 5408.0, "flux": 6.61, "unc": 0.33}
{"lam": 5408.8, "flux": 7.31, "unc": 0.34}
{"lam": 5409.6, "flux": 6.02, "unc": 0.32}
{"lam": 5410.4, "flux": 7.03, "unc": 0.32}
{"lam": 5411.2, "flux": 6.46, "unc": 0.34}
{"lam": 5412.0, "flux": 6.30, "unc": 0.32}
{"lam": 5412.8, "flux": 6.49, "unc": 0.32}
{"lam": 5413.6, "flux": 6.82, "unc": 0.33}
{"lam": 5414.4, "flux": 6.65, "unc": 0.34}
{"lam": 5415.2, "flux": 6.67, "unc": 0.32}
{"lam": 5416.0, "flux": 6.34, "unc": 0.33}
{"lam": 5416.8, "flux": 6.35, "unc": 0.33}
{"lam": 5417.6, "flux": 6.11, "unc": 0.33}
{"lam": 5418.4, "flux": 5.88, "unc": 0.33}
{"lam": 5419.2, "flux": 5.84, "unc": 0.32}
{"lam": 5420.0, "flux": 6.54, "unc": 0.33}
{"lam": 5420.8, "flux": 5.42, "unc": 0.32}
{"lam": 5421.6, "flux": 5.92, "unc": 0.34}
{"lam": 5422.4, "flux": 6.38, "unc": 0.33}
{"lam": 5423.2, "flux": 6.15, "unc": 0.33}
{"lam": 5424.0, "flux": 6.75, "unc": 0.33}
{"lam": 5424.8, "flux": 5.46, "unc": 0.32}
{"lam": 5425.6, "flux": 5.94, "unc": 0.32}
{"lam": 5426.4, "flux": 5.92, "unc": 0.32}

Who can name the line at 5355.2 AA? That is [O III]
